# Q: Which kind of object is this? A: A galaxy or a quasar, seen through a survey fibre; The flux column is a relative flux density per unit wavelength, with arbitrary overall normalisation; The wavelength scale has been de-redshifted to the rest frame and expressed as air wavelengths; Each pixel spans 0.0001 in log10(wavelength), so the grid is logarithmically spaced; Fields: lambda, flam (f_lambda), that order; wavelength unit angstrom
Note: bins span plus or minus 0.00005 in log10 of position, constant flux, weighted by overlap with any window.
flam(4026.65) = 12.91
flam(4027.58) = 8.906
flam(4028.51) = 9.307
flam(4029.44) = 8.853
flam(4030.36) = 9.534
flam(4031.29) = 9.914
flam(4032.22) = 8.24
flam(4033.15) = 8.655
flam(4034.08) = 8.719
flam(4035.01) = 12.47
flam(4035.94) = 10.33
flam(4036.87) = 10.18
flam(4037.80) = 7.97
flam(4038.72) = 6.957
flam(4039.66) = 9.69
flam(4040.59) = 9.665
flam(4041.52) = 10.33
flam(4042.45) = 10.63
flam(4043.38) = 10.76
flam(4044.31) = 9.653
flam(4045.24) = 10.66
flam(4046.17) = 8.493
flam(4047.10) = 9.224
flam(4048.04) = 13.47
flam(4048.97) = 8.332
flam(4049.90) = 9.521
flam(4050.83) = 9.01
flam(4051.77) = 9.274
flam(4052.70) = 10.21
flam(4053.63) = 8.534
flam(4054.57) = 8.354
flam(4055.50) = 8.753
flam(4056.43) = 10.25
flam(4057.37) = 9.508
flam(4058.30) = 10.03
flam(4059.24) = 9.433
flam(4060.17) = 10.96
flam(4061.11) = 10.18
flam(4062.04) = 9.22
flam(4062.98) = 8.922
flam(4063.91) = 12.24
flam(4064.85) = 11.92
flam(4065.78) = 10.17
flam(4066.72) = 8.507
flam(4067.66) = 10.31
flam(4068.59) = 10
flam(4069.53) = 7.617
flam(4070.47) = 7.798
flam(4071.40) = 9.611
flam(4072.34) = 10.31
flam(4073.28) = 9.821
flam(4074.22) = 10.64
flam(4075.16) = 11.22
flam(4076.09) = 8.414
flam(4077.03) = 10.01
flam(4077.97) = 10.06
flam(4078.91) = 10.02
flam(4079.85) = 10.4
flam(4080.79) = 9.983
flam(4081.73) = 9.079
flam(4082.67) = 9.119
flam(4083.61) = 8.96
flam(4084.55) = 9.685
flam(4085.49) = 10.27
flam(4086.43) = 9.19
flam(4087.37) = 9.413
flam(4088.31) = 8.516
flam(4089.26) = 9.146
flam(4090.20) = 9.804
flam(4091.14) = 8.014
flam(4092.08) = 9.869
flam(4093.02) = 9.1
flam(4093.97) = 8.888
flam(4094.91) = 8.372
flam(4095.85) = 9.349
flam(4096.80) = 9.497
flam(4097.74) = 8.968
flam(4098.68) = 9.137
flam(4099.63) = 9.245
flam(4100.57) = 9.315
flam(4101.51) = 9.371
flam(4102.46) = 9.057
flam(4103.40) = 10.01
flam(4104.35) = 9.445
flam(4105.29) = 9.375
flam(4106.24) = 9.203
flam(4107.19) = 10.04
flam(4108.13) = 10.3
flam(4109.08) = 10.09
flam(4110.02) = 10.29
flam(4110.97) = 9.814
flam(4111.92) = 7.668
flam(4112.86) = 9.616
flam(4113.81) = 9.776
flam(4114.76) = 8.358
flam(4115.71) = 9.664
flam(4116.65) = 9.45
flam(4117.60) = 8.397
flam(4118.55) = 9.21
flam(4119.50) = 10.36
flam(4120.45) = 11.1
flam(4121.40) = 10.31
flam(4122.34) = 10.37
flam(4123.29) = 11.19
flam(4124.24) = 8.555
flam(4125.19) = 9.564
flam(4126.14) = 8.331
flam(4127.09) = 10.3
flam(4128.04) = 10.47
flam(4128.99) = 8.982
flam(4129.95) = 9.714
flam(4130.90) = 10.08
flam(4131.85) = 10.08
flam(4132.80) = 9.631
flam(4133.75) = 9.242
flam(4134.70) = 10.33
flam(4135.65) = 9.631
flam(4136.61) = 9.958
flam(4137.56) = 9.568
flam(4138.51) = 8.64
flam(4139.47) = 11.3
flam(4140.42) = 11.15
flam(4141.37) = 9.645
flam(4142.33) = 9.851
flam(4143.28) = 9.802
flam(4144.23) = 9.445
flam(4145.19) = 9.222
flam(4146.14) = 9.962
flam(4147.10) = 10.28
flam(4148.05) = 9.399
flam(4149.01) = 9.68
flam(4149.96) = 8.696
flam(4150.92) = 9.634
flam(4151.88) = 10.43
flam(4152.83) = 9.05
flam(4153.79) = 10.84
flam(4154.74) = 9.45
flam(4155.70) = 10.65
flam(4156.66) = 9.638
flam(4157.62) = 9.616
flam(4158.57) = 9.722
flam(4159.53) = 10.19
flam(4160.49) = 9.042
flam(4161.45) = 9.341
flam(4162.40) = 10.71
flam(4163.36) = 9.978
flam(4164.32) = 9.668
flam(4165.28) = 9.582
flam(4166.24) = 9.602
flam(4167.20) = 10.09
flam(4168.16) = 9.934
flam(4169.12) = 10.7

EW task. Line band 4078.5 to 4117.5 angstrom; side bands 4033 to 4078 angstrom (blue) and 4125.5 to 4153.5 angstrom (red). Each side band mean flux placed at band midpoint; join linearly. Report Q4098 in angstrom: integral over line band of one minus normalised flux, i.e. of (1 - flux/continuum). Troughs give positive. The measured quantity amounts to 1.5 angstrom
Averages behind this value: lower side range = 9.74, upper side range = 9.75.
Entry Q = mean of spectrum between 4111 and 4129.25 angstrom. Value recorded 9.58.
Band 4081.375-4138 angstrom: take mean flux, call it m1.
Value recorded 9.5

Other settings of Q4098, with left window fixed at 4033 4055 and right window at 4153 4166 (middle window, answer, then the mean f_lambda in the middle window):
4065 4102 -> 1.1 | 9.44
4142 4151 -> 0.2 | 9.59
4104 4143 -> 0.2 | 9.73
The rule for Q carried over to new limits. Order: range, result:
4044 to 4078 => 9.74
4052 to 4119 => 9.51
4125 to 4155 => 9.77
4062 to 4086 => 9.79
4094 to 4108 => 9.33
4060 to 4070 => 9.97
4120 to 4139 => 9.8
